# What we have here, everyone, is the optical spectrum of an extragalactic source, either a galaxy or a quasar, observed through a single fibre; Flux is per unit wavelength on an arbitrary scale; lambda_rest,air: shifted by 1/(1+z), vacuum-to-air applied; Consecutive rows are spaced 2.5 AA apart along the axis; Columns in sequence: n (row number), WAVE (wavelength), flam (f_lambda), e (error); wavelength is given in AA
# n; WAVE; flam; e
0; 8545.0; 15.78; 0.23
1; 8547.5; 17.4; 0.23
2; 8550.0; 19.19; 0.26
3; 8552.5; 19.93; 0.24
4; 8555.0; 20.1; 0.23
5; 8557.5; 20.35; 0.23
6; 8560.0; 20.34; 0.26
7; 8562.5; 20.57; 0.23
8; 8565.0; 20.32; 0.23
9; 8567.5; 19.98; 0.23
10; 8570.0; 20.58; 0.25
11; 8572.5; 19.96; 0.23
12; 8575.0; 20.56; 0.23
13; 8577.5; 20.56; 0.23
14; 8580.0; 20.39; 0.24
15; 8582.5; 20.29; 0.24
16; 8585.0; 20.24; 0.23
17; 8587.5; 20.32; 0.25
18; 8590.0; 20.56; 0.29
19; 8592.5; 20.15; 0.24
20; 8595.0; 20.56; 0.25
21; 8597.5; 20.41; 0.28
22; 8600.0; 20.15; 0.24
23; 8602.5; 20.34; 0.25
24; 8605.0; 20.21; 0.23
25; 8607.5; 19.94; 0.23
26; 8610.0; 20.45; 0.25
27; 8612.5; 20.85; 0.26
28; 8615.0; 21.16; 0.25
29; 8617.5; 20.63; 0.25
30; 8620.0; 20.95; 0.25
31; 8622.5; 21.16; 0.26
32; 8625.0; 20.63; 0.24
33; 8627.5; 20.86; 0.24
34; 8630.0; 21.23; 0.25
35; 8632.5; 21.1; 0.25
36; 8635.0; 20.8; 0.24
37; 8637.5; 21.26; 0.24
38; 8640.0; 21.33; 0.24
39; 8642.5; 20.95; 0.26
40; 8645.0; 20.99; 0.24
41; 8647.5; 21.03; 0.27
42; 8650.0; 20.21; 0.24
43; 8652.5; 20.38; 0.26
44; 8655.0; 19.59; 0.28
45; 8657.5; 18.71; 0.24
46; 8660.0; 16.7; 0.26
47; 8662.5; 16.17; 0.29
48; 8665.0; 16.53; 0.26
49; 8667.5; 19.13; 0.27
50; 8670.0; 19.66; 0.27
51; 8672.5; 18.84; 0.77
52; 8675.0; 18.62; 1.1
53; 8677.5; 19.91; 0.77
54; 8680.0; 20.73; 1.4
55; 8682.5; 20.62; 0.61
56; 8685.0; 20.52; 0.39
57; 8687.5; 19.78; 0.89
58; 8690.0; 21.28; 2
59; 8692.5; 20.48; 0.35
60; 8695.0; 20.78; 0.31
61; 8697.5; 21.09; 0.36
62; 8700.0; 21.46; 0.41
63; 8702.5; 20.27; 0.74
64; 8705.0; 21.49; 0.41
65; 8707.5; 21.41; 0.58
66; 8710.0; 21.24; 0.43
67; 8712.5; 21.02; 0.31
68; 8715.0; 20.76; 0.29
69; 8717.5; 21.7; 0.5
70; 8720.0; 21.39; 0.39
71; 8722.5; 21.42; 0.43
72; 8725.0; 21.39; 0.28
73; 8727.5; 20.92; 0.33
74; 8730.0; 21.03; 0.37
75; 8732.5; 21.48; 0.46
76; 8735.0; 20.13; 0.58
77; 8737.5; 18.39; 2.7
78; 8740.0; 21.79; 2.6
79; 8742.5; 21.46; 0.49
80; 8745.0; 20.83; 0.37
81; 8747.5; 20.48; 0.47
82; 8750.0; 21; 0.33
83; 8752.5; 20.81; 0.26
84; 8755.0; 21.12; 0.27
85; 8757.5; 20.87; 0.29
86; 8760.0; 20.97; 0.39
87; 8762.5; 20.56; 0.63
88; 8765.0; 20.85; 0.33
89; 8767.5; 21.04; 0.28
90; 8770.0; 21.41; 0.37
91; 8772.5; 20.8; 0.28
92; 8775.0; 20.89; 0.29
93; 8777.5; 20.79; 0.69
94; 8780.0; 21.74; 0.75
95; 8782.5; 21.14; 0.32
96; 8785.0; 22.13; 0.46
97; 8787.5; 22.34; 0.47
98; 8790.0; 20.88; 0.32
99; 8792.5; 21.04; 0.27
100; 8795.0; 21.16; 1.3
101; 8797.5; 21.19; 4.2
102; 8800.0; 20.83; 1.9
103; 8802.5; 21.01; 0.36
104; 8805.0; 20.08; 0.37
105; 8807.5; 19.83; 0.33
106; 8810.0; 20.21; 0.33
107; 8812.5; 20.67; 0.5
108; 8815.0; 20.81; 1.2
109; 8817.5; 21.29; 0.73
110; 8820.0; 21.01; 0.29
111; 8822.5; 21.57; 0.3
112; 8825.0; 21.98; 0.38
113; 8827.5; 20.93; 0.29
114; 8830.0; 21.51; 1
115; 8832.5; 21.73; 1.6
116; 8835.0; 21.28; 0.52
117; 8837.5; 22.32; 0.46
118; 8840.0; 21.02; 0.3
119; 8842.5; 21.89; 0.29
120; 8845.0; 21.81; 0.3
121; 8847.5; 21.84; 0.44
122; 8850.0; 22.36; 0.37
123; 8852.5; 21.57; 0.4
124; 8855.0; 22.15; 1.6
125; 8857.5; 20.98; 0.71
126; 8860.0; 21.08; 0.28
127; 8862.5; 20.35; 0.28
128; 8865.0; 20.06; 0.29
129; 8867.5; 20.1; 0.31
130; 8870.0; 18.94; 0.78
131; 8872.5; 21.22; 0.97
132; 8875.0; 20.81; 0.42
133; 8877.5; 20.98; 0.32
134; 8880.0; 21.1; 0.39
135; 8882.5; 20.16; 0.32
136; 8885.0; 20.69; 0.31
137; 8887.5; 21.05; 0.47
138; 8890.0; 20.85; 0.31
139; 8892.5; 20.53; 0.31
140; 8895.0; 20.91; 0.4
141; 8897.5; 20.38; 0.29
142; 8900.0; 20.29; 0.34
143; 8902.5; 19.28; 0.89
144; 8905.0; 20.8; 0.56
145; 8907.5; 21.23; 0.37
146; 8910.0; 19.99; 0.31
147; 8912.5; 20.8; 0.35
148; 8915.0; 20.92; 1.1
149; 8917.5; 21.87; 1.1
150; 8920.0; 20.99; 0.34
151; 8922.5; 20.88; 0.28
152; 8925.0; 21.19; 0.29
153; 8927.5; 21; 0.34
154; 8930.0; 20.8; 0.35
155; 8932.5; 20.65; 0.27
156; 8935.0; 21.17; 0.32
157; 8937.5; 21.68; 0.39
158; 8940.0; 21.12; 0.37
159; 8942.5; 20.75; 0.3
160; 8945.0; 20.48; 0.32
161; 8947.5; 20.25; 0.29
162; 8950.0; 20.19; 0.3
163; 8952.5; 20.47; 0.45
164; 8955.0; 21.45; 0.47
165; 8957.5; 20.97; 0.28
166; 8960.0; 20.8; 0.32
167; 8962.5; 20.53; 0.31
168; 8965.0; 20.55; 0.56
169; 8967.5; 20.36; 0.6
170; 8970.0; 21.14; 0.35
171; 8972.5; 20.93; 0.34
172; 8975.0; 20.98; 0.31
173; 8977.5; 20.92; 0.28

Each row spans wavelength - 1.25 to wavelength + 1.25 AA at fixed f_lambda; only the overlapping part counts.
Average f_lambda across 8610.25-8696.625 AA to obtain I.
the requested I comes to 20.1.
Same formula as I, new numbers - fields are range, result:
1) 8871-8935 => 20.8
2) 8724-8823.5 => 20.9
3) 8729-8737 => 20.6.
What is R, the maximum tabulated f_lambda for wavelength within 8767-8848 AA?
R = 22.34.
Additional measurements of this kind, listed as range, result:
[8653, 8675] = 19.66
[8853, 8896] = 22.15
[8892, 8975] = 21.87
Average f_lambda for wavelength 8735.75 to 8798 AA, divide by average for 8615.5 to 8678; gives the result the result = 1.06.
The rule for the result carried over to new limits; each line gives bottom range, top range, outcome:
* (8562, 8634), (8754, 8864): 1.03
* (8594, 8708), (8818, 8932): 1.04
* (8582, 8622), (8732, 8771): 1.02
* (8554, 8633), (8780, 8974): 1.02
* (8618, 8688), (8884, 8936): 1.04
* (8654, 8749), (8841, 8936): 1.03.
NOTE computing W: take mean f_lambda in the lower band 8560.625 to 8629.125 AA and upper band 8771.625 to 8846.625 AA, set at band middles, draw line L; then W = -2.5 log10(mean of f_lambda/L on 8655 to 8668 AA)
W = 0.18 mag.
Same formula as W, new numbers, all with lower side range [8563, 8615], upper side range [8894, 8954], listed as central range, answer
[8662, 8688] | 0.07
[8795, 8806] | -0.01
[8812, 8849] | -0.04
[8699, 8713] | -0.03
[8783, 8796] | -0.05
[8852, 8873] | 0.00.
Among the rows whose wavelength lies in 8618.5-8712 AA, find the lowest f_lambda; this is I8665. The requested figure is 16.17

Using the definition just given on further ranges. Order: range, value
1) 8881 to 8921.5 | 19.28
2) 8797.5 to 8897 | 18.94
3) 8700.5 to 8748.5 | 18.39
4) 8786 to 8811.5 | 19.83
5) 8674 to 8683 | 18.62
